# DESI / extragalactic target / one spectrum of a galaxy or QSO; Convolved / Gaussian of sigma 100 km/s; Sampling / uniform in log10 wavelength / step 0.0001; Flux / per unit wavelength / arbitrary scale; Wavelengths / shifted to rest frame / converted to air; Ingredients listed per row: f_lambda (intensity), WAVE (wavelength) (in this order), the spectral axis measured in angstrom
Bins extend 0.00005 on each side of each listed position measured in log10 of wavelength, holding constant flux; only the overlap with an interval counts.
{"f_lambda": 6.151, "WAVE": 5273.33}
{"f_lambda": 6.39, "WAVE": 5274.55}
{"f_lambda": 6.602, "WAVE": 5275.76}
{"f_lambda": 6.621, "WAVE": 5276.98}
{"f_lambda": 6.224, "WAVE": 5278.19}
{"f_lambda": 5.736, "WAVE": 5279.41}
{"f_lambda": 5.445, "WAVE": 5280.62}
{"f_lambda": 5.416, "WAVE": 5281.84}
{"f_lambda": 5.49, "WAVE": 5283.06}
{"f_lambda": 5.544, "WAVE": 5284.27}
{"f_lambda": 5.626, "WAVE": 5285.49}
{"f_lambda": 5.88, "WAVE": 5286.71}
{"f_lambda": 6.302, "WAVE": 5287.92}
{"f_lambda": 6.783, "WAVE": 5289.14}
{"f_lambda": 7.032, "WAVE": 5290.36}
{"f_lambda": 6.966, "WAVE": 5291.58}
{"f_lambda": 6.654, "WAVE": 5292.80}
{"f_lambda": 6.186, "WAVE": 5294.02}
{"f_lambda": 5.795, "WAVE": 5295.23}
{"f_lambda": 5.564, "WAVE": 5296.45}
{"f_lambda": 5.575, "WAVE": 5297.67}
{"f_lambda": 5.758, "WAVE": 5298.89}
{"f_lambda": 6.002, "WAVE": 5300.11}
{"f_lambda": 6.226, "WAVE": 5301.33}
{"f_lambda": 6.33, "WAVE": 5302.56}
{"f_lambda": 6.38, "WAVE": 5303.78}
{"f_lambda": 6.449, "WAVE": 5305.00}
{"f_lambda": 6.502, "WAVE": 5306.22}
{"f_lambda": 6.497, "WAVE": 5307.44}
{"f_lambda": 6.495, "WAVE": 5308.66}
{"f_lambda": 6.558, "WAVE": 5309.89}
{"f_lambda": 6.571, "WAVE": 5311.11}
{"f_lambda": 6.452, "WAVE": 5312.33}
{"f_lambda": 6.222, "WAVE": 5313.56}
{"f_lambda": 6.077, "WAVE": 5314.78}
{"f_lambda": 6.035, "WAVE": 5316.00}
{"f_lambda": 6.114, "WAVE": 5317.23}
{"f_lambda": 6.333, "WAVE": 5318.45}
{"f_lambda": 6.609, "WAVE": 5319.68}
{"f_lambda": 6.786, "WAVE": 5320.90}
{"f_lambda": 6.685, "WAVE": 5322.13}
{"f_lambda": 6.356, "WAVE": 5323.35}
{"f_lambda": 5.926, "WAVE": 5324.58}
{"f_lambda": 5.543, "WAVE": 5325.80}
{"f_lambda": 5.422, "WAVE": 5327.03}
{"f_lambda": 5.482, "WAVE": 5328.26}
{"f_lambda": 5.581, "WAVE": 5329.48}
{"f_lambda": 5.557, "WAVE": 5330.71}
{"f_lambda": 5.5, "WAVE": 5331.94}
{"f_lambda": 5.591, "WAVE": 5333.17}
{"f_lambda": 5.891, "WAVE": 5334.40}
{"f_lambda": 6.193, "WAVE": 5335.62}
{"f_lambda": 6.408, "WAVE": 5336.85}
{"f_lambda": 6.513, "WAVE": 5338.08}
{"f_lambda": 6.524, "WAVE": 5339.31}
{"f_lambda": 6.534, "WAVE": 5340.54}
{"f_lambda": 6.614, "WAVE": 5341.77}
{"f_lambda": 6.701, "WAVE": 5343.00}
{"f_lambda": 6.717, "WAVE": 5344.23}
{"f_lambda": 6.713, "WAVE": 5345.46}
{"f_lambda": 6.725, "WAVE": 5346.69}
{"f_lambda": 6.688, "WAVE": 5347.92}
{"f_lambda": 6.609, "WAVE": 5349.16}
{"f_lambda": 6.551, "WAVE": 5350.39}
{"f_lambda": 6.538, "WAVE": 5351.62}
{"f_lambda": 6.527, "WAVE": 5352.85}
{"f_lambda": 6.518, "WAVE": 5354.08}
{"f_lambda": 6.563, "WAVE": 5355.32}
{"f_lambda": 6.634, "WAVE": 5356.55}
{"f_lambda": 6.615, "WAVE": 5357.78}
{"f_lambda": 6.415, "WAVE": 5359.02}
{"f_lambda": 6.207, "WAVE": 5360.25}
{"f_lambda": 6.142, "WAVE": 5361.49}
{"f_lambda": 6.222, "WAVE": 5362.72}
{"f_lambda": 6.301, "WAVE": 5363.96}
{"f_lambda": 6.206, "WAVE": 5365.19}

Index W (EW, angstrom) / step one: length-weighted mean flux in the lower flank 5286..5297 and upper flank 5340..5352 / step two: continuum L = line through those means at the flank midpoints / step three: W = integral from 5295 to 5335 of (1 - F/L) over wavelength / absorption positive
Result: 2.4 angstrom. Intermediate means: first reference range 6.35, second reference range 6.64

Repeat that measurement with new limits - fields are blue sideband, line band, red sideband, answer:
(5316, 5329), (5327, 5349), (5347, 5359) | 0.48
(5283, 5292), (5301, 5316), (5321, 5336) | -0.88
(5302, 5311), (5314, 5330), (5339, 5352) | 1.12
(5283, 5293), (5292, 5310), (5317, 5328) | 0.13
